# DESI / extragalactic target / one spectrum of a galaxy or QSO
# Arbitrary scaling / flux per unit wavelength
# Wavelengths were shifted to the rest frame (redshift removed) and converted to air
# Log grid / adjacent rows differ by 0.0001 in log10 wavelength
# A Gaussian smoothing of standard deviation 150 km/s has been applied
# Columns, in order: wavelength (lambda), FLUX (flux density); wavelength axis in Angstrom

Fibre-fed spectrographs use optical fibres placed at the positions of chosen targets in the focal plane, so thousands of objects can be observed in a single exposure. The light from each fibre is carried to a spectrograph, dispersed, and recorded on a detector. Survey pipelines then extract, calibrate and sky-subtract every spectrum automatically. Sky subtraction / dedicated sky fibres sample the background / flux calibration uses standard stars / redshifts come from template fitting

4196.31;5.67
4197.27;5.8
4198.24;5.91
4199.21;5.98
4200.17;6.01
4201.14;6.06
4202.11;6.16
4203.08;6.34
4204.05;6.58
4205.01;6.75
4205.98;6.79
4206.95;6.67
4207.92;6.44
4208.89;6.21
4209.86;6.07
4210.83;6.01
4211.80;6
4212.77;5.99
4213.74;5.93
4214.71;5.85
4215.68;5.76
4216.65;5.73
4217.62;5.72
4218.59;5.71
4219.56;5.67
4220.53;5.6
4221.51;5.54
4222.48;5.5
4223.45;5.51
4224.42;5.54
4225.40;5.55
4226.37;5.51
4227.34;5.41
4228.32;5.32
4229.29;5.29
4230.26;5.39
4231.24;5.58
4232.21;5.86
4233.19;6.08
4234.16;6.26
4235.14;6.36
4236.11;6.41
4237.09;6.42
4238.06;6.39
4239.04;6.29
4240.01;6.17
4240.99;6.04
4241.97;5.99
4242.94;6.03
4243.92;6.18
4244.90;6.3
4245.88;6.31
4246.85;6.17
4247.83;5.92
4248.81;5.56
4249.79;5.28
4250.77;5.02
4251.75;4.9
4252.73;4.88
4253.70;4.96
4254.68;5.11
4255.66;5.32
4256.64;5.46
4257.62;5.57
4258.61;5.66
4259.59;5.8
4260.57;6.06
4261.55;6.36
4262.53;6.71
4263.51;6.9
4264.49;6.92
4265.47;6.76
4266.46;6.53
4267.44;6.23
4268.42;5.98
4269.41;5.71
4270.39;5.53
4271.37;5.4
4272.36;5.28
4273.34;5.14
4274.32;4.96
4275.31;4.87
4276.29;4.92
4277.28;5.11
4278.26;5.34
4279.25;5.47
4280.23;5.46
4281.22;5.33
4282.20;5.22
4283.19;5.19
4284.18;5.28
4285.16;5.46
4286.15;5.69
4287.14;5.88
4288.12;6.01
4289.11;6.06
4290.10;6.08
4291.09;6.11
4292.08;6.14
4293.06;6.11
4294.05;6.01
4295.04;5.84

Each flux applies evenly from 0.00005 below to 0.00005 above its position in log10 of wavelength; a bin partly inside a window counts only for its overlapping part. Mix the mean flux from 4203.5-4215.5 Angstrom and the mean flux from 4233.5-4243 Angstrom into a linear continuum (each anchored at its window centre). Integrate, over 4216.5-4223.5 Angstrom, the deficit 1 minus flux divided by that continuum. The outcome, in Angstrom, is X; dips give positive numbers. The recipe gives 0.7 Angstrom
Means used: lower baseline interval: 6.26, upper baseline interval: 6.25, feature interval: 5.63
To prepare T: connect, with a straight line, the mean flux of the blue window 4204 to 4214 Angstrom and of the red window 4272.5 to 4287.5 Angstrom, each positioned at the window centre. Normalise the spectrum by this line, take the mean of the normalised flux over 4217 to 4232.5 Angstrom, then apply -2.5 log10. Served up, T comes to 0.10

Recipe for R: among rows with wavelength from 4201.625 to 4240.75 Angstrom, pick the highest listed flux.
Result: 6.79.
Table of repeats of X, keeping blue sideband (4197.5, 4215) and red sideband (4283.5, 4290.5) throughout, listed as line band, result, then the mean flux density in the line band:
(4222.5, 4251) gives 0.8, 5.87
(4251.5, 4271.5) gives 0.1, 5.87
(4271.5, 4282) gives 1.1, 5.2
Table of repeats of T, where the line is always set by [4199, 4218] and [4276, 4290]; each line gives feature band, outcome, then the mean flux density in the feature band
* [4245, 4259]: 0.06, 5.46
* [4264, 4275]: -0.04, 5.84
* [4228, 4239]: -0.01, 5.97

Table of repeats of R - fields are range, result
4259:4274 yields 6.92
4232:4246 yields 6.42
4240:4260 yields 6.31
